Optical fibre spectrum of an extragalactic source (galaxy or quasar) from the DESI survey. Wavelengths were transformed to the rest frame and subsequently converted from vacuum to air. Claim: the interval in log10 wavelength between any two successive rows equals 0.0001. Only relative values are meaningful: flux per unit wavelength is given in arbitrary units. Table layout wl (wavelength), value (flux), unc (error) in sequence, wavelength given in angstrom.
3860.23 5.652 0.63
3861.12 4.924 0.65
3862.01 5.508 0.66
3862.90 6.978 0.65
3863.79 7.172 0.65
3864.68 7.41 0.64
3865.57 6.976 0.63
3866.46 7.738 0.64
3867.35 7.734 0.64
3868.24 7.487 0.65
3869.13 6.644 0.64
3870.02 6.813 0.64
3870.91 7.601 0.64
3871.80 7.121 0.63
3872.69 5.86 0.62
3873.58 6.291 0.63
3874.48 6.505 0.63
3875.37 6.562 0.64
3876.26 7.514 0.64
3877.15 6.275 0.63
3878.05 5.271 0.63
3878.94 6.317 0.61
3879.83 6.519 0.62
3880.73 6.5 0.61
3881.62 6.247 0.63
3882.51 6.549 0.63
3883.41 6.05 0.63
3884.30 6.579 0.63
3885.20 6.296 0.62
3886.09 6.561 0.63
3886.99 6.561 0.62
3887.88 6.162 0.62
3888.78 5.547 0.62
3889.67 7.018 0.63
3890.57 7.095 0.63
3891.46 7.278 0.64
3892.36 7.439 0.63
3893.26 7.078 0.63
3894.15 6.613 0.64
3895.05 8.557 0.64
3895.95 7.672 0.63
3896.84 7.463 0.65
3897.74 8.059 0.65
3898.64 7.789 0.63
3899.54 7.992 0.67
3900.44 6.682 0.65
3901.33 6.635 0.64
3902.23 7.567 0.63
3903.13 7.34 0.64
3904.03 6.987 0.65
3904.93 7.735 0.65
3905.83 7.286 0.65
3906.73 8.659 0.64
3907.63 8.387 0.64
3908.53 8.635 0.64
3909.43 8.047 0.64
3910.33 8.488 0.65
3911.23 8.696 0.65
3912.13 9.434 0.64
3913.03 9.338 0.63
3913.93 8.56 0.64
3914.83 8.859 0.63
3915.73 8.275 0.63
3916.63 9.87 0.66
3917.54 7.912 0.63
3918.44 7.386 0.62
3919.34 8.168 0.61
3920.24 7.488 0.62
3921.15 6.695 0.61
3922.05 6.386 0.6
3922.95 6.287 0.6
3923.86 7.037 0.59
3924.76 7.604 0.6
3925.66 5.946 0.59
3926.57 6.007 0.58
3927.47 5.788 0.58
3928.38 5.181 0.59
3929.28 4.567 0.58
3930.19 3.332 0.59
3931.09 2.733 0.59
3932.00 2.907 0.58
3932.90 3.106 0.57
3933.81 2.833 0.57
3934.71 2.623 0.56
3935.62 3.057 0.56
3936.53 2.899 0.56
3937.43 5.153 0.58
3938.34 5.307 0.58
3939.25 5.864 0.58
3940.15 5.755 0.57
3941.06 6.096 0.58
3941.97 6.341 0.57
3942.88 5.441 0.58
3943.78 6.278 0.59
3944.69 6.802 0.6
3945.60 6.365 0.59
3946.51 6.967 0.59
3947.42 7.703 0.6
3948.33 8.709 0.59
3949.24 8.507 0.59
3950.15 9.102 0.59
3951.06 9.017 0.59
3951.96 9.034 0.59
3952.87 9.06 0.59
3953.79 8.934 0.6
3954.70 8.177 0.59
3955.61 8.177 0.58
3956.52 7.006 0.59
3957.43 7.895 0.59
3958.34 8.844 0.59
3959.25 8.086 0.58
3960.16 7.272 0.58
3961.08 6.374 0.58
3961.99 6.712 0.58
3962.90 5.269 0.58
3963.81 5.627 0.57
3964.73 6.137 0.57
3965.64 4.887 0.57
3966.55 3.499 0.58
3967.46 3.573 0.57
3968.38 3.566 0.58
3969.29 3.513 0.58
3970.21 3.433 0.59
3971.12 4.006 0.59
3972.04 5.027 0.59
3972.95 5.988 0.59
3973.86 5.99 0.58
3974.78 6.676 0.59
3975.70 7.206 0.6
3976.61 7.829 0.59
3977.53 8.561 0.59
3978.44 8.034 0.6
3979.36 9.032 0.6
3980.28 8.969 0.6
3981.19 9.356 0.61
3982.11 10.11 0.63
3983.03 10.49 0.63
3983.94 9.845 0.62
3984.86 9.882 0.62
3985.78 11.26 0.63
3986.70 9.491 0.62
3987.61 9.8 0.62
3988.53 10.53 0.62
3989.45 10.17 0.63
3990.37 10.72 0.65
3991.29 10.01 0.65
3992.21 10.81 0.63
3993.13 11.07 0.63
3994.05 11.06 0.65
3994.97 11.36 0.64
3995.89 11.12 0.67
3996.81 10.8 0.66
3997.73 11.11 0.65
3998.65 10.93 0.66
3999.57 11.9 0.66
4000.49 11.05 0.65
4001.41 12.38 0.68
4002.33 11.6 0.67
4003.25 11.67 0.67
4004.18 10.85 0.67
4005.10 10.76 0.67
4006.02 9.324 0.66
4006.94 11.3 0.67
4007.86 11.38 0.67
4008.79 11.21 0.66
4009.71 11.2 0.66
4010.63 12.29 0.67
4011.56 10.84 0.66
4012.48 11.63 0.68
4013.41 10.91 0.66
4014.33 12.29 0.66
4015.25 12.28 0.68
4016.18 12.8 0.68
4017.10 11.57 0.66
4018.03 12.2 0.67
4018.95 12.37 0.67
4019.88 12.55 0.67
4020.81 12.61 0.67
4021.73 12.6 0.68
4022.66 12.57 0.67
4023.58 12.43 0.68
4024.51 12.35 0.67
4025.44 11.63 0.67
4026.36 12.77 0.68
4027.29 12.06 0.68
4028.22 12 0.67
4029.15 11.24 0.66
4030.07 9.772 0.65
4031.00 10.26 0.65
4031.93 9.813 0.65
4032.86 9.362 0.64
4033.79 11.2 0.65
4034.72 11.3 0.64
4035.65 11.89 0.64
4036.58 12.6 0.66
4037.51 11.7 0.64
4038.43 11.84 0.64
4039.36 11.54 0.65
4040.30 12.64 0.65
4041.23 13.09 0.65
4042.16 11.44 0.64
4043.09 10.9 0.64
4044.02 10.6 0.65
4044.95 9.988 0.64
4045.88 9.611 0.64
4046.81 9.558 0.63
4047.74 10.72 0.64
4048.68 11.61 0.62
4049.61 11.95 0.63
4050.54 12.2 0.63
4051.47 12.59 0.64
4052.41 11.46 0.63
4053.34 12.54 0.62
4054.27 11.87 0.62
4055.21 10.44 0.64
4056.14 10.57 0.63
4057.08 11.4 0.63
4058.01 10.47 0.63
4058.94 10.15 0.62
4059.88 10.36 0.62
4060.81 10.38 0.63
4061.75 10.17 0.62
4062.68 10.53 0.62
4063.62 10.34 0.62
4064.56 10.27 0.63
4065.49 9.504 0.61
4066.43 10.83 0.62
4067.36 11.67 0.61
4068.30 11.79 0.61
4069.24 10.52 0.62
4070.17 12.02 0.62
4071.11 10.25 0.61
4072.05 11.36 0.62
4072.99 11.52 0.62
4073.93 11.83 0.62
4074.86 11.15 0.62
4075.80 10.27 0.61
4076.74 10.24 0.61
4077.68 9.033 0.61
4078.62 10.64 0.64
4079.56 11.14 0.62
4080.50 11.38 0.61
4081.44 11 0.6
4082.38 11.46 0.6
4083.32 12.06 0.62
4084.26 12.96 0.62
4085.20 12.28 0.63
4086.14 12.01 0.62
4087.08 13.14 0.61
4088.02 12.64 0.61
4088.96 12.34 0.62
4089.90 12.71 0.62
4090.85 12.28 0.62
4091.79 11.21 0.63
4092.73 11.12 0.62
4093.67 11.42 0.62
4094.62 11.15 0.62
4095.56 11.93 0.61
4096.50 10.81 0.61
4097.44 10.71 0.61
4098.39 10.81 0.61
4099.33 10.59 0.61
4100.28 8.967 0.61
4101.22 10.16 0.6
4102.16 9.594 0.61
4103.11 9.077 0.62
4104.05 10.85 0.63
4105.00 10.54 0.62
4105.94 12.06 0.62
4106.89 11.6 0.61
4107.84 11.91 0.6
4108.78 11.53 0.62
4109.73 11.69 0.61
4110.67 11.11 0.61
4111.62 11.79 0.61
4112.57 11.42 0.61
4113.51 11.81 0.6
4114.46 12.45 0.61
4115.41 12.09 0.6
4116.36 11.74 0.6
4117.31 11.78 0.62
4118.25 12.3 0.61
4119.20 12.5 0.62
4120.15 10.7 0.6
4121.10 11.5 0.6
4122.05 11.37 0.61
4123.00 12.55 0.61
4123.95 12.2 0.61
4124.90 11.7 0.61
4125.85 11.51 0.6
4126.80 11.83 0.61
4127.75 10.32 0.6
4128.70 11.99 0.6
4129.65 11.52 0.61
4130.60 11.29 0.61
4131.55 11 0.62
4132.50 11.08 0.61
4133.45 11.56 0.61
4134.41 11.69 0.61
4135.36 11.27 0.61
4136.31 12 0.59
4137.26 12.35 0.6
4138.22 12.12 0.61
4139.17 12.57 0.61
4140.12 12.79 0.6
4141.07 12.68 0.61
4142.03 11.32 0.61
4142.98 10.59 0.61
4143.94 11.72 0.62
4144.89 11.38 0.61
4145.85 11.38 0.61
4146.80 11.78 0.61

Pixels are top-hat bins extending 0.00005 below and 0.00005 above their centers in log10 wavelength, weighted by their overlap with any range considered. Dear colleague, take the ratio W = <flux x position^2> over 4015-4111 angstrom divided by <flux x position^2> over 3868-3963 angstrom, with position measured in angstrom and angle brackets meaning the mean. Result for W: 1.77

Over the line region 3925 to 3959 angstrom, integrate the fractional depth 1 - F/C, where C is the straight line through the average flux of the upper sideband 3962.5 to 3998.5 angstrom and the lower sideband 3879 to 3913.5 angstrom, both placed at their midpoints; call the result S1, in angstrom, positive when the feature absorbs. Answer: 7.1 angstrom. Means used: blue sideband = 7.35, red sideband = 8.13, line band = 6.17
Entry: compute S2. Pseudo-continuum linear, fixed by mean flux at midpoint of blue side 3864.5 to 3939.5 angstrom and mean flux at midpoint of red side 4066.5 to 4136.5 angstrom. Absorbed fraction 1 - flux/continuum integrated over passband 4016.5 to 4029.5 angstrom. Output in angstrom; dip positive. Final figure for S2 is -3.6 angstrom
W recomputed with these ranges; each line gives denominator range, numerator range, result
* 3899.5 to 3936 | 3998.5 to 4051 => 1.80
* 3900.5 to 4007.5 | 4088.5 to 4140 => 1.61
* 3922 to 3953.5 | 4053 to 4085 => 1.98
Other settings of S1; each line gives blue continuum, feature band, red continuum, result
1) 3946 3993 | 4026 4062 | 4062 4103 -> -4.4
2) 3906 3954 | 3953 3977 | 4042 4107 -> 4.9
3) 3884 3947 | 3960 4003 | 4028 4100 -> 1.7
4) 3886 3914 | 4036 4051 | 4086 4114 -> -1.7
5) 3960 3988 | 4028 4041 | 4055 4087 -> -2.4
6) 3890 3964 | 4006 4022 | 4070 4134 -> -4.6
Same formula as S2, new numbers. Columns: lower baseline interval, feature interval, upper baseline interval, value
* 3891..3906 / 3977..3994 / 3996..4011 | 1.08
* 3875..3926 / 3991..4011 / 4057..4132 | -3.80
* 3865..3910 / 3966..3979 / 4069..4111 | 4.88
